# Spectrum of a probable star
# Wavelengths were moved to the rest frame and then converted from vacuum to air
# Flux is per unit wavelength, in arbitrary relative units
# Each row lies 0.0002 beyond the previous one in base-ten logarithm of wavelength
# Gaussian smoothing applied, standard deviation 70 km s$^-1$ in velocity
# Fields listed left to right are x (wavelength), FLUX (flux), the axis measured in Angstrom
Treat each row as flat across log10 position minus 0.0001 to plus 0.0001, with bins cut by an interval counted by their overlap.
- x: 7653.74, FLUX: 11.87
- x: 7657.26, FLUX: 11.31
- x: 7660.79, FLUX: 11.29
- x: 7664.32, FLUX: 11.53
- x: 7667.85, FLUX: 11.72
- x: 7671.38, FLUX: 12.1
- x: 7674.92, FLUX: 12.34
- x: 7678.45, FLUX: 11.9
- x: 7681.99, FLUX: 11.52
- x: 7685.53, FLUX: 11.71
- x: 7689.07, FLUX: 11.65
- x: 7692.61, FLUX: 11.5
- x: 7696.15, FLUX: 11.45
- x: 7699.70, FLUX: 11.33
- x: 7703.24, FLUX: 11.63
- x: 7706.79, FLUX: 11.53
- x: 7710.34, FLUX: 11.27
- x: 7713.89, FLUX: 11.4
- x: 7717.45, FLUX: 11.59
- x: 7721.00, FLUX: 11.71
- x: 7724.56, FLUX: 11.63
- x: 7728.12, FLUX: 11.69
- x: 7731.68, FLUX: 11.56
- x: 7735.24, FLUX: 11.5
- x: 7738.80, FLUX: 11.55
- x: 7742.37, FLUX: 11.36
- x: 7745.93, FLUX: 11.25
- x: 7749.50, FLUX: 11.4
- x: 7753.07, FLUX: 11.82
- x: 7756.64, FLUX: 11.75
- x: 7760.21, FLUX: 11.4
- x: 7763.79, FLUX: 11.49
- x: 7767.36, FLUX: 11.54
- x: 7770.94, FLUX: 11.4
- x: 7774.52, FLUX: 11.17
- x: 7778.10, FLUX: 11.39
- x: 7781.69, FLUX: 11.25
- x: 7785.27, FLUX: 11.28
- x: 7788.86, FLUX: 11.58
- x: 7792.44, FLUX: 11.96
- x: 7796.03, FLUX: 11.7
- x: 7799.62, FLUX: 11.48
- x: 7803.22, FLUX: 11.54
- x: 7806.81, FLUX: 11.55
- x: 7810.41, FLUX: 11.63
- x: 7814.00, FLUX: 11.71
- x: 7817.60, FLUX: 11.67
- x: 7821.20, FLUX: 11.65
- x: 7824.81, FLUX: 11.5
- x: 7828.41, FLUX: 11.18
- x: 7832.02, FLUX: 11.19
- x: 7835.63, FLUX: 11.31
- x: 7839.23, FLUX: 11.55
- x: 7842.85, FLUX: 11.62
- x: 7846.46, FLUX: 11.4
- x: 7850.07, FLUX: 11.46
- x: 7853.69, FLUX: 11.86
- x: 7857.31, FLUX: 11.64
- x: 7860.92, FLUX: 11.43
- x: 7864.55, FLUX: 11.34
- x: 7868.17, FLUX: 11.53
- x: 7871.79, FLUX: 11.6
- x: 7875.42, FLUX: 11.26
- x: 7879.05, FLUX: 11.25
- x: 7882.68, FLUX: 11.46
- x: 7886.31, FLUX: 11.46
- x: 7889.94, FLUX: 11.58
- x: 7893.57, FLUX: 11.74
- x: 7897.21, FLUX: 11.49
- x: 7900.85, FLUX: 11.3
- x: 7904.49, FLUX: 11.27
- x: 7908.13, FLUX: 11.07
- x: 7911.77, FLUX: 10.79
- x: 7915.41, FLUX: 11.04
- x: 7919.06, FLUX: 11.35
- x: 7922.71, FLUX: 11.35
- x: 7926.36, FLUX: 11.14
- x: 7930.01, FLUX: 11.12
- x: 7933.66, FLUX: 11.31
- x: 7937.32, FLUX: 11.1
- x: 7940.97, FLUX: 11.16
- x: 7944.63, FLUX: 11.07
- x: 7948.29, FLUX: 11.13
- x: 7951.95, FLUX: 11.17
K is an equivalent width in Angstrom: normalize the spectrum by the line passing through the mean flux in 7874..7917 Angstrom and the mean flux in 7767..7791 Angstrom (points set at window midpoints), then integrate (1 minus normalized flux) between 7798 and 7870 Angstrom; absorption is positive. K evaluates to -1.1 Angstrom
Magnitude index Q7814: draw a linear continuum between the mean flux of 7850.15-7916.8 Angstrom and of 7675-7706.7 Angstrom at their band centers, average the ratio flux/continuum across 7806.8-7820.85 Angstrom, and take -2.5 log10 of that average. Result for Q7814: -0.02 mag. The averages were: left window 11.6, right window 11.4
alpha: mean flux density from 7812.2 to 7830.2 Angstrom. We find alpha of 11.5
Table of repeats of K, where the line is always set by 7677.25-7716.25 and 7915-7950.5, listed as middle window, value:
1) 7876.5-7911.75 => -0.4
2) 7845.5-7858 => -0.3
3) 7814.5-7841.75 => -0.3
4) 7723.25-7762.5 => -0.3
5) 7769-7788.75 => 0.1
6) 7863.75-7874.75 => -0.2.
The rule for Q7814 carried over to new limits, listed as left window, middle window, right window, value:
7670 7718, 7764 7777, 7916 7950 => 0.01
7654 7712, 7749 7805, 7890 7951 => 0.00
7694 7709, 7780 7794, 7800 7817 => 0.01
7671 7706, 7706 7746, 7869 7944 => 0.01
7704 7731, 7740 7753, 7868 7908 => 0.01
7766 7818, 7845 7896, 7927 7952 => -0.02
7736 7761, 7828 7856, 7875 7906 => 0.00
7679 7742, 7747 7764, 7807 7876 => 0.00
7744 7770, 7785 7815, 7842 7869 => -0.01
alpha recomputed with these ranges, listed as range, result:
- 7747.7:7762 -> 11.6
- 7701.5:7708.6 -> 11.6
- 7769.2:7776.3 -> 11.3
